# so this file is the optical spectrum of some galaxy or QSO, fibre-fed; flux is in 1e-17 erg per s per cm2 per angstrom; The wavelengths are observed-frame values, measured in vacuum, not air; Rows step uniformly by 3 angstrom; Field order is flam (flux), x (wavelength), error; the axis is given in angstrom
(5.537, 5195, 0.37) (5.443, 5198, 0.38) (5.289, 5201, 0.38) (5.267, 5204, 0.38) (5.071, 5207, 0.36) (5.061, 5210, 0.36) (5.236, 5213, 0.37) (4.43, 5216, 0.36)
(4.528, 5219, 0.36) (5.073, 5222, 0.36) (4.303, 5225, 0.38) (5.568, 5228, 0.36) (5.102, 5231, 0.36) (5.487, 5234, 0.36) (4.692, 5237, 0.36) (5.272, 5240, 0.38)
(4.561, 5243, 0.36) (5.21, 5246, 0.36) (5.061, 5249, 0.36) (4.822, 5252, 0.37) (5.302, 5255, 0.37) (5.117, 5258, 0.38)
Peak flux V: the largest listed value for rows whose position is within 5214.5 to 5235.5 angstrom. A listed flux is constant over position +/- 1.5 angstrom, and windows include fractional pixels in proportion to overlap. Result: 5.568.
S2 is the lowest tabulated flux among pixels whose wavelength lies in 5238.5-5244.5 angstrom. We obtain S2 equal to 4.561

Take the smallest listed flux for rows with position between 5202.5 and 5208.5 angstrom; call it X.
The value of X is 5.071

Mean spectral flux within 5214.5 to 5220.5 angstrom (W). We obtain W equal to 4.48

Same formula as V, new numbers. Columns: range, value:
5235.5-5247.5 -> 5.272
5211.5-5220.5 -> 5.236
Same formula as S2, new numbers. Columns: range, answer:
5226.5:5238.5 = 4.692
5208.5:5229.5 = 4.303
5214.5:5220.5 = 4.43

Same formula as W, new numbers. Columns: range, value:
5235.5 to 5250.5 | 4.96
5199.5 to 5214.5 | 5.18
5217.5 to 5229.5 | 4.87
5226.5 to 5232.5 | 5.34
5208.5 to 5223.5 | 4.87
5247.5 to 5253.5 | 4.94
